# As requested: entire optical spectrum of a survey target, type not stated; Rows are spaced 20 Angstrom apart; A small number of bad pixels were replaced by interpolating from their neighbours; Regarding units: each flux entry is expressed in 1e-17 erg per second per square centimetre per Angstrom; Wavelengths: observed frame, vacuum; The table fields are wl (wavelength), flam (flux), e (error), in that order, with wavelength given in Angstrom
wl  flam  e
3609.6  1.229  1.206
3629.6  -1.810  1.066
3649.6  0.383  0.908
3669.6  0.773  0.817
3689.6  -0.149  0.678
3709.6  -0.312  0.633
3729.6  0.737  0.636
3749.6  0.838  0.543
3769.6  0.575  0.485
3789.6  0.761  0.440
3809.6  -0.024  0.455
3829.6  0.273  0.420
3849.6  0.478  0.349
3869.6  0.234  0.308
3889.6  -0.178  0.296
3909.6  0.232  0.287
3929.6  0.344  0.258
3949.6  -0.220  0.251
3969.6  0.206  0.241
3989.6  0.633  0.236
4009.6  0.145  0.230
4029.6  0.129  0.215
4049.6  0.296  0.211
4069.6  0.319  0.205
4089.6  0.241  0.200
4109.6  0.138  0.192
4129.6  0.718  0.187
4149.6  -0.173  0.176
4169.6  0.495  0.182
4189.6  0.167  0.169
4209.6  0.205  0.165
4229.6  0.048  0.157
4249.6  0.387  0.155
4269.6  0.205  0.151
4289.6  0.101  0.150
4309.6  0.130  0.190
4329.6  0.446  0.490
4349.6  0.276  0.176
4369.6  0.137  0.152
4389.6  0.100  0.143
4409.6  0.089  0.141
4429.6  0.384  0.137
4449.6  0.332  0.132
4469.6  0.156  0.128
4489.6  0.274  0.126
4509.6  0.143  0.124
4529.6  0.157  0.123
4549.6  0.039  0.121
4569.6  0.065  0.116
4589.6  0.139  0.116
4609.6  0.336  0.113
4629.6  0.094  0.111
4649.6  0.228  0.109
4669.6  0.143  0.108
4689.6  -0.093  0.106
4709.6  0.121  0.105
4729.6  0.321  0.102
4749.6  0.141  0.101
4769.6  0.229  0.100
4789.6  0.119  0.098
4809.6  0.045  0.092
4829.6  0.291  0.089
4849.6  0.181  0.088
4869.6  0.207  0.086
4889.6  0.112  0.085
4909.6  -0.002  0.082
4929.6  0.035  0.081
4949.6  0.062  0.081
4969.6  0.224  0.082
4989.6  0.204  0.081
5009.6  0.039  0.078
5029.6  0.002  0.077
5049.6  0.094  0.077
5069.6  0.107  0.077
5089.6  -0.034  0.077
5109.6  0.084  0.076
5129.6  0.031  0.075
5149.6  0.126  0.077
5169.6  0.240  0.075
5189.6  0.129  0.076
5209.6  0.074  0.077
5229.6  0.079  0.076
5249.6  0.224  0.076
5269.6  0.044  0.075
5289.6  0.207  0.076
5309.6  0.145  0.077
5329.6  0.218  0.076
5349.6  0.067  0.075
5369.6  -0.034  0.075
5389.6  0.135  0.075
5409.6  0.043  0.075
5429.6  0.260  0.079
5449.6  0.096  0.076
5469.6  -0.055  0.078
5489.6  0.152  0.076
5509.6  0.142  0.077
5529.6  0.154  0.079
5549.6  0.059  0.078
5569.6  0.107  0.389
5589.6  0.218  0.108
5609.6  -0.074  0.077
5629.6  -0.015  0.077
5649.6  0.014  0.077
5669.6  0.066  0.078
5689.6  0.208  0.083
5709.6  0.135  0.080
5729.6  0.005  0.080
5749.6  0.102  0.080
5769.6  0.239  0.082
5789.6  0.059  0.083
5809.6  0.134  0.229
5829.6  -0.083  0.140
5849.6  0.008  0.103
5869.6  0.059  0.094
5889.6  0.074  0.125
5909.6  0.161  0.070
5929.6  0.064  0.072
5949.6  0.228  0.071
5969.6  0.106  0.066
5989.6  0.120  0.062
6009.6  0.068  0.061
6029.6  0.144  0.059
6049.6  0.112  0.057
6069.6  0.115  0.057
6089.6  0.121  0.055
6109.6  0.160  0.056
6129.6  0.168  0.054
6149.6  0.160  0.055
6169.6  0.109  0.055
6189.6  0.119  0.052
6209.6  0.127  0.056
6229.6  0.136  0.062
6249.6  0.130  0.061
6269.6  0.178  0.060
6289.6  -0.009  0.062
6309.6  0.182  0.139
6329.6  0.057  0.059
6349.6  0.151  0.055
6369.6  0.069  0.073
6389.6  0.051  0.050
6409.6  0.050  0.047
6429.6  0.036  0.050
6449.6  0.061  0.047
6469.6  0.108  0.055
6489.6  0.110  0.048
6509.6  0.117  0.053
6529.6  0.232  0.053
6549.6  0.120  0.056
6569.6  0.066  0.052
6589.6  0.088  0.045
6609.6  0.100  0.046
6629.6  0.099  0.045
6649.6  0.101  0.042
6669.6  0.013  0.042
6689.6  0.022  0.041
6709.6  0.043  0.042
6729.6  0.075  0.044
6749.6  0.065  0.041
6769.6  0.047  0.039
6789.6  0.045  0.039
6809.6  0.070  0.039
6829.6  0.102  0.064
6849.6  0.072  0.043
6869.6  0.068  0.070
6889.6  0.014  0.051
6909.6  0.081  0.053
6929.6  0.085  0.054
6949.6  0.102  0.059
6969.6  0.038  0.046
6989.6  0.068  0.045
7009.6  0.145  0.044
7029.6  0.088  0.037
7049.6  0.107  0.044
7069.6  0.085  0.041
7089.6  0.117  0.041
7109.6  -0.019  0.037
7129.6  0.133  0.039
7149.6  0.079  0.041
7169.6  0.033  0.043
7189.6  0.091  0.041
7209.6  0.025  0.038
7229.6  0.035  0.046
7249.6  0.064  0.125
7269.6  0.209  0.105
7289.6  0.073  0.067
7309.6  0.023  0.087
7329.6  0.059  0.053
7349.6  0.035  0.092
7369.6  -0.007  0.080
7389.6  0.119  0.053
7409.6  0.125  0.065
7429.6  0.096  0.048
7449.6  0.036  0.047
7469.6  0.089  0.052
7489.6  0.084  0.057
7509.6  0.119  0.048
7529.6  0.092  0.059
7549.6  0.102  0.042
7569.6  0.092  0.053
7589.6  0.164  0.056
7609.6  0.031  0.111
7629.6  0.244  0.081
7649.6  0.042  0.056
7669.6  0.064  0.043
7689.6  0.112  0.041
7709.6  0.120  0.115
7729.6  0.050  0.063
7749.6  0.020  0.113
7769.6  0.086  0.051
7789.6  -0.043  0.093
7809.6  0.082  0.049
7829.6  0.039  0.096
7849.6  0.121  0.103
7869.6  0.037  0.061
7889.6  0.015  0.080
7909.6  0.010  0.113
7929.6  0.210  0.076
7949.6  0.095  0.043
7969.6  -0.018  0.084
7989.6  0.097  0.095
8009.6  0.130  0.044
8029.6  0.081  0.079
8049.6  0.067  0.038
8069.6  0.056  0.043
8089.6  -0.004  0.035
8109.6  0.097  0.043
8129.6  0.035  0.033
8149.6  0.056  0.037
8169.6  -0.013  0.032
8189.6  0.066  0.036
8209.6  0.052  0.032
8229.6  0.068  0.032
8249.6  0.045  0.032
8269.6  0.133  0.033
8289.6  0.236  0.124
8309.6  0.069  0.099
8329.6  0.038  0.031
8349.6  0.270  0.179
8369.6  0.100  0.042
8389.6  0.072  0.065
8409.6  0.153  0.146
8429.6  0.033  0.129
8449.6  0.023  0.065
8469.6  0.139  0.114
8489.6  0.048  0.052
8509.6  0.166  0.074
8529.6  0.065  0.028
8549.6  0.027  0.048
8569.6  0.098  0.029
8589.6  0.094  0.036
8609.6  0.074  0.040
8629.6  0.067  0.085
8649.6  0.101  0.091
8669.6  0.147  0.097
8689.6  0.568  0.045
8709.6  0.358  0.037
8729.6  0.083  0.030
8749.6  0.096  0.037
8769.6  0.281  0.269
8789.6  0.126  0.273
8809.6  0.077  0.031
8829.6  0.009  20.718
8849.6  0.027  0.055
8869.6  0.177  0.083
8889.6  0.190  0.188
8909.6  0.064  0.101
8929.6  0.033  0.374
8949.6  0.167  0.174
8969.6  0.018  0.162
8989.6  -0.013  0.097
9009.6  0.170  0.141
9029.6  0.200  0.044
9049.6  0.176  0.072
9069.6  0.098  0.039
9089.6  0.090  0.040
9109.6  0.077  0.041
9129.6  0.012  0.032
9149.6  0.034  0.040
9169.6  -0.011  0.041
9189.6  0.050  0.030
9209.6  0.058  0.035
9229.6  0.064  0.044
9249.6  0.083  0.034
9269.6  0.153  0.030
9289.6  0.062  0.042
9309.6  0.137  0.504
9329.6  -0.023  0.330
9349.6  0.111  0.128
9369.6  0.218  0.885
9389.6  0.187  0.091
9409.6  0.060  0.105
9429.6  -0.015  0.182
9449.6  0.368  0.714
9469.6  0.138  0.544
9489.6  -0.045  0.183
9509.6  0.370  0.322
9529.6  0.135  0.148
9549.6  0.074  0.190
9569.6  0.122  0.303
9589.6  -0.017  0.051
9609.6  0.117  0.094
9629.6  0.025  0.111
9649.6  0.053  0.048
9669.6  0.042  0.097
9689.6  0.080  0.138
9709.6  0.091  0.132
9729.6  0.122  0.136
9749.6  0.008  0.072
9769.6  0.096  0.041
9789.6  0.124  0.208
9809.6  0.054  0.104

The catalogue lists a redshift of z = 1.333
